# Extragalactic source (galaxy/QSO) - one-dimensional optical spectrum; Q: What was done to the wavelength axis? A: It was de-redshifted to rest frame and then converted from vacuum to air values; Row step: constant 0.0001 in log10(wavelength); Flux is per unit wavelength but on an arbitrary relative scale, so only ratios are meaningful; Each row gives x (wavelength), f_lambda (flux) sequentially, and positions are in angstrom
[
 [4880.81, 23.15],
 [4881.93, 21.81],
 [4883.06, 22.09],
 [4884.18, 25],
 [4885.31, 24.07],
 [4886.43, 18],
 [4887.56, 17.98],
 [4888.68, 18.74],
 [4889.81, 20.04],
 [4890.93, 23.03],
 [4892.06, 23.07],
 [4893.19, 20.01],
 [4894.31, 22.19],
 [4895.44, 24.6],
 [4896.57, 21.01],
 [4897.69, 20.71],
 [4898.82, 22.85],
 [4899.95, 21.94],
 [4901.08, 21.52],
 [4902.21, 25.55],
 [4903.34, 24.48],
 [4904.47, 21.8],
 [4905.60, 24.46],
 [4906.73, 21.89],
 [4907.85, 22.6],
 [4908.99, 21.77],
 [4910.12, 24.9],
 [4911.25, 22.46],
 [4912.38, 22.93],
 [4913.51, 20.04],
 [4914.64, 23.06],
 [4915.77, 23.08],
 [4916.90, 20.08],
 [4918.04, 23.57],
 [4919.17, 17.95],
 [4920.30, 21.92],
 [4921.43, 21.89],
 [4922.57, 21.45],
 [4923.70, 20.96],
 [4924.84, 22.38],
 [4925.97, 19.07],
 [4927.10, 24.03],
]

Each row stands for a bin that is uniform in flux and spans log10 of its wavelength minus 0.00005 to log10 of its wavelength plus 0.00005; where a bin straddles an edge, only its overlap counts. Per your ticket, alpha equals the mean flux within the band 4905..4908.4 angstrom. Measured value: 23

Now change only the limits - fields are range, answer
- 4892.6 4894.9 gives 21.2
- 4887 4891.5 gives 20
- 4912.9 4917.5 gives 21.6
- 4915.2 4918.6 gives 22.2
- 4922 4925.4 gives 21.6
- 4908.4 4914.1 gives 22.4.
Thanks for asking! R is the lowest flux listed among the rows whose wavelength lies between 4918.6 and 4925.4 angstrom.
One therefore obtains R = 17.95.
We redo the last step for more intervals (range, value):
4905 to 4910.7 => 21.77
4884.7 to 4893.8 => 17.98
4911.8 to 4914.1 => 20.04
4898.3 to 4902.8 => 21.52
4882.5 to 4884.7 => 22.09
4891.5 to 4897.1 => 20.01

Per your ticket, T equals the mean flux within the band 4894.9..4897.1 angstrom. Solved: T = 22.8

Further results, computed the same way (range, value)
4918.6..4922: 20.6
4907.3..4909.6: 22.1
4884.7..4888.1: 20.1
